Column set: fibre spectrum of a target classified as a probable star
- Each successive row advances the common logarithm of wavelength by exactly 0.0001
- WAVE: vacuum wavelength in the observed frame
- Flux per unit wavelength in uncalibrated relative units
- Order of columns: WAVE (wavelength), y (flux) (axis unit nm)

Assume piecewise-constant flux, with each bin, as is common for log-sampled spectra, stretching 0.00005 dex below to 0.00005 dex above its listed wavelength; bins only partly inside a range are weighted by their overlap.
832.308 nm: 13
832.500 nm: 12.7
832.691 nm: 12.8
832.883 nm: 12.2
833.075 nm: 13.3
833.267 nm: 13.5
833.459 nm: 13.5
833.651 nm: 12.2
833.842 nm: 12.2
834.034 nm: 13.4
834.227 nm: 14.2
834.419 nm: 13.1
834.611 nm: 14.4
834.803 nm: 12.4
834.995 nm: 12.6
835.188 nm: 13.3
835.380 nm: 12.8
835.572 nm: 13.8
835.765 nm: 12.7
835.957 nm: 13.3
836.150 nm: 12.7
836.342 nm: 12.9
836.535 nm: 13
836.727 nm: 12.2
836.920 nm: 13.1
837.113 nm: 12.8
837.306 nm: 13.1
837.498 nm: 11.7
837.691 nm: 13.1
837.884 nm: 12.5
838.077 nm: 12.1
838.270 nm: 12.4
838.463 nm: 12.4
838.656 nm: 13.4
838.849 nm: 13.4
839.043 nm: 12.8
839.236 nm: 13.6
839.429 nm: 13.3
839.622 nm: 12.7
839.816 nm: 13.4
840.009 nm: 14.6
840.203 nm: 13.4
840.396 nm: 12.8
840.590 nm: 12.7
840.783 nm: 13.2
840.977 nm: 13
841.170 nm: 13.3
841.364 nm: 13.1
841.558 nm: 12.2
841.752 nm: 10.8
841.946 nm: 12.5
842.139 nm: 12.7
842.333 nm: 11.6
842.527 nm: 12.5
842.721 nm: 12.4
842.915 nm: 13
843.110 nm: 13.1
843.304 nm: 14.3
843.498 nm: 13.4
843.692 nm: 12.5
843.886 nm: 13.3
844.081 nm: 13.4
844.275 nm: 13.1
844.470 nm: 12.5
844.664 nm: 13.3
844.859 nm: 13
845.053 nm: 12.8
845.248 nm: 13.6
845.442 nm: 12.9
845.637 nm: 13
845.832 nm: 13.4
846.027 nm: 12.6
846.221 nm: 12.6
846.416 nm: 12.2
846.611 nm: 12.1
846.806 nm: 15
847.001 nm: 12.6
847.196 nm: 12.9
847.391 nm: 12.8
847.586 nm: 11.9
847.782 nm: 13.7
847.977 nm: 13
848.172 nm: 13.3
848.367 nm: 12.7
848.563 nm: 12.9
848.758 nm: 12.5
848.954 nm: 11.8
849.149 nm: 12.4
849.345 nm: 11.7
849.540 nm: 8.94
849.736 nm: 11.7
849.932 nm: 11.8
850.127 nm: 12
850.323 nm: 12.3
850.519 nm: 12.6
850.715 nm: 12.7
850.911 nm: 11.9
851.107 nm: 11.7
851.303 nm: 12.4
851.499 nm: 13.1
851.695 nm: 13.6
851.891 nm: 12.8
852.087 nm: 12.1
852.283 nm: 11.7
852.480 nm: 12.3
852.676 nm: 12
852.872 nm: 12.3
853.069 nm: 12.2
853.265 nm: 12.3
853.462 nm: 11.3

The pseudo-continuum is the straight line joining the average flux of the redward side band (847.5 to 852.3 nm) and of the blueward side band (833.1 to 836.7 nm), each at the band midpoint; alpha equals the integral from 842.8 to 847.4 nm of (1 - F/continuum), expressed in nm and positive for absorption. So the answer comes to -0.18 nm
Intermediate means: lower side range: 13.1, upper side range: 12.3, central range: 13.1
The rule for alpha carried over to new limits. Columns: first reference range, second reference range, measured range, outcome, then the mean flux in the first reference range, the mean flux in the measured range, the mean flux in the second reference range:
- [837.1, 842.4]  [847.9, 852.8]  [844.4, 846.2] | -0.07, 12.8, 13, 12.2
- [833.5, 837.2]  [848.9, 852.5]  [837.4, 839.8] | 0.00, 13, 12.8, 12.1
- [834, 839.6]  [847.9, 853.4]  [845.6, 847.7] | -0.06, 13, 12.8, 12.2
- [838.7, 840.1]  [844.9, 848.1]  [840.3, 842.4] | 0.11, 13.4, 12.6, 12.9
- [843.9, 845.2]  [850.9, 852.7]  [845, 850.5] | 0.10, 13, 12.5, 12.4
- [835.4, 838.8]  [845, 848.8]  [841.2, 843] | 0.07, 12.8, 12.3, 12.9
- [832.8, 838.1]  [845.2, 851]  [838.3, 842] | -0.05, 12.9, 13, 12.5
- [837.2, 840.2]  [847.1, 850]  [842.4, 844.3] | -0.07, 13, 13.1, 12.3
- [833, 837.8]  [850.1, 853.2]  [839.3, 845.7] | -0.11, 13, 13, 12.4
